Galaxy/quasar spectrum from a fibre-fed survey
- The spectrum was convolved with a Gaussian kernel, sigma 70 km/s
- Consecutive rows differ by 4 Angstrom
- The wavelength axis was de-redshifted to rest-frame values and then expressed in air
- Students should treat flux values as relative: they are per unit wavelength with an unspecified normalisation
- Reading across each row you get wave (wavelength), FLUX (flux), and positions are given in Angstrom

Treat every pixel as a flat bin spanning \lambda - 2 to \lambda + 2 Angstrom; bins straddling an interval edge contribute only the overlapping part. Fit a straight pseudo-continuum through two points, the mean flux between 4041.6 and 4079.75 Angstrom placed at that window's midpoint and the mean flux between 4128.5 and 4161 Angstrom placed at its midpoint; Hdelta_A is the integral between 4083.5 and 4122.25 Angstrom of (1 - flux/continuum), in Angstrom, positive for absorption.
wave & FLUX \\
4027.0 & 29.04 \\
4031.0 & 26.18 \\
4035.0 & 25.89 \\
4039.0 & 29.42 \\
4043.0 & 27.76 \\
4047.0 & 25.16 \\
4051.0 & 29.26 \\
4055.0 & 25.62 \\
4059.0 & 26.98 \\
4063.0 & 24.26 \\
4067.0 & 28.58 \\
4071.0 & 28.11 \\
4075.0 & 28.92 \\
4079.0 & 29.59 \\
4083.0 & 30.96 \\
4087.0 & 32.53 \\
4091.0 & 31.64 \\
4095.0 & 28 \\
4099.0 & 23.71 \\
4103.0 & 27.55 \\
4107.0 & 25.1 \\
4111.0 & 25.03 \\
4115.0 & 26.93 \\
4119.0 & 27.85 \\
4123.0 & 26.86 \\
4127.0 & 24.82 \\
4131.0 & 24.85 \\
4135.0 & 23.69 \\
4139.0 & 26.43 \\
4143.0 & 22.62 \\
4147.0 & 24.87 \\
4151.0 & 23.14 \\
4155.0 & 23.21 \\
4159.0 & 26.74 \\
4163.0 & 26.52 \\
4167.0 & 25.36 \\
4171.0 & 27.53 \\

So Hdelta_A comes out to -2.7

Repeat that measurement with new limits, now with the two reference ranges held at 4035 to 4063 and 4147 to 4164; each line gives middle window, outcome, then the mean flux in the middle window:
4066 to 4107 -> -3.9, 28.8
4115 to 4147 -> -0.1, 25.4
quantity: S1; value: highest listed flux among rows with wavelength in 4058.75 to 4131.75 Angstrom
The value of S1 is 32.53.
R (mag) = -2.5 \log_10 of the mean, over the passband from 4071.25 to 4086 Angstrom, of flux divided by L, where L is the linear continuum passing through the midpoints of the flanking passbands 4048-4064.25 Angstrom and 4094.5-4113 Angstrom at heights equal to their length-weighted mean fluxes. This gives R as -0.14 mag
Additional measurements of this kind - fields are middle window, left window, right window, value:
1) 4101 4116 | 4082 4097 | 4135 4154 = 0.09 mag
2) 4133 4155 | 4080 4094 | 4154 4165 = 0.12 mag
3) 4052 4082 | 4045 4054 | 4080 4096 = 0.05 mag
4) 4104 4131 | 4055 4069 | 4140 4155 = -0.06 mag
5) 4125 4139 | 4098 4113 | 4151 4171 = 0.03 mag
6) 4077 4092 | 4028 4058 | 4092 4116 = -0.17 mag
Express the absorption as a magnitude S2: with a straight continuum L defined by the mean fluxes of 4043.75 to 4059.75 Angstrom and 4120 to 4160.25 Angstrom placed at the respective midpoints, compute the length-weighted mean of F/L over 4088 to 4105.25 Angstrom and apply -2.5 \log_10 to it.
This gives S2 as -0.09 mag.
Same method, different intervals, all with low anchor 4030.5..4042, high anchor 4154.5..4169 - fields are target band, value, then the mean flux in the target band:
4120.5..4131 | 0.02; 25.7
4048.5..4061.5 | 0.00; 27.1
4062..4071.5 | -0.01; 27.1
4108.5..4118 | 0.01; 26.1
